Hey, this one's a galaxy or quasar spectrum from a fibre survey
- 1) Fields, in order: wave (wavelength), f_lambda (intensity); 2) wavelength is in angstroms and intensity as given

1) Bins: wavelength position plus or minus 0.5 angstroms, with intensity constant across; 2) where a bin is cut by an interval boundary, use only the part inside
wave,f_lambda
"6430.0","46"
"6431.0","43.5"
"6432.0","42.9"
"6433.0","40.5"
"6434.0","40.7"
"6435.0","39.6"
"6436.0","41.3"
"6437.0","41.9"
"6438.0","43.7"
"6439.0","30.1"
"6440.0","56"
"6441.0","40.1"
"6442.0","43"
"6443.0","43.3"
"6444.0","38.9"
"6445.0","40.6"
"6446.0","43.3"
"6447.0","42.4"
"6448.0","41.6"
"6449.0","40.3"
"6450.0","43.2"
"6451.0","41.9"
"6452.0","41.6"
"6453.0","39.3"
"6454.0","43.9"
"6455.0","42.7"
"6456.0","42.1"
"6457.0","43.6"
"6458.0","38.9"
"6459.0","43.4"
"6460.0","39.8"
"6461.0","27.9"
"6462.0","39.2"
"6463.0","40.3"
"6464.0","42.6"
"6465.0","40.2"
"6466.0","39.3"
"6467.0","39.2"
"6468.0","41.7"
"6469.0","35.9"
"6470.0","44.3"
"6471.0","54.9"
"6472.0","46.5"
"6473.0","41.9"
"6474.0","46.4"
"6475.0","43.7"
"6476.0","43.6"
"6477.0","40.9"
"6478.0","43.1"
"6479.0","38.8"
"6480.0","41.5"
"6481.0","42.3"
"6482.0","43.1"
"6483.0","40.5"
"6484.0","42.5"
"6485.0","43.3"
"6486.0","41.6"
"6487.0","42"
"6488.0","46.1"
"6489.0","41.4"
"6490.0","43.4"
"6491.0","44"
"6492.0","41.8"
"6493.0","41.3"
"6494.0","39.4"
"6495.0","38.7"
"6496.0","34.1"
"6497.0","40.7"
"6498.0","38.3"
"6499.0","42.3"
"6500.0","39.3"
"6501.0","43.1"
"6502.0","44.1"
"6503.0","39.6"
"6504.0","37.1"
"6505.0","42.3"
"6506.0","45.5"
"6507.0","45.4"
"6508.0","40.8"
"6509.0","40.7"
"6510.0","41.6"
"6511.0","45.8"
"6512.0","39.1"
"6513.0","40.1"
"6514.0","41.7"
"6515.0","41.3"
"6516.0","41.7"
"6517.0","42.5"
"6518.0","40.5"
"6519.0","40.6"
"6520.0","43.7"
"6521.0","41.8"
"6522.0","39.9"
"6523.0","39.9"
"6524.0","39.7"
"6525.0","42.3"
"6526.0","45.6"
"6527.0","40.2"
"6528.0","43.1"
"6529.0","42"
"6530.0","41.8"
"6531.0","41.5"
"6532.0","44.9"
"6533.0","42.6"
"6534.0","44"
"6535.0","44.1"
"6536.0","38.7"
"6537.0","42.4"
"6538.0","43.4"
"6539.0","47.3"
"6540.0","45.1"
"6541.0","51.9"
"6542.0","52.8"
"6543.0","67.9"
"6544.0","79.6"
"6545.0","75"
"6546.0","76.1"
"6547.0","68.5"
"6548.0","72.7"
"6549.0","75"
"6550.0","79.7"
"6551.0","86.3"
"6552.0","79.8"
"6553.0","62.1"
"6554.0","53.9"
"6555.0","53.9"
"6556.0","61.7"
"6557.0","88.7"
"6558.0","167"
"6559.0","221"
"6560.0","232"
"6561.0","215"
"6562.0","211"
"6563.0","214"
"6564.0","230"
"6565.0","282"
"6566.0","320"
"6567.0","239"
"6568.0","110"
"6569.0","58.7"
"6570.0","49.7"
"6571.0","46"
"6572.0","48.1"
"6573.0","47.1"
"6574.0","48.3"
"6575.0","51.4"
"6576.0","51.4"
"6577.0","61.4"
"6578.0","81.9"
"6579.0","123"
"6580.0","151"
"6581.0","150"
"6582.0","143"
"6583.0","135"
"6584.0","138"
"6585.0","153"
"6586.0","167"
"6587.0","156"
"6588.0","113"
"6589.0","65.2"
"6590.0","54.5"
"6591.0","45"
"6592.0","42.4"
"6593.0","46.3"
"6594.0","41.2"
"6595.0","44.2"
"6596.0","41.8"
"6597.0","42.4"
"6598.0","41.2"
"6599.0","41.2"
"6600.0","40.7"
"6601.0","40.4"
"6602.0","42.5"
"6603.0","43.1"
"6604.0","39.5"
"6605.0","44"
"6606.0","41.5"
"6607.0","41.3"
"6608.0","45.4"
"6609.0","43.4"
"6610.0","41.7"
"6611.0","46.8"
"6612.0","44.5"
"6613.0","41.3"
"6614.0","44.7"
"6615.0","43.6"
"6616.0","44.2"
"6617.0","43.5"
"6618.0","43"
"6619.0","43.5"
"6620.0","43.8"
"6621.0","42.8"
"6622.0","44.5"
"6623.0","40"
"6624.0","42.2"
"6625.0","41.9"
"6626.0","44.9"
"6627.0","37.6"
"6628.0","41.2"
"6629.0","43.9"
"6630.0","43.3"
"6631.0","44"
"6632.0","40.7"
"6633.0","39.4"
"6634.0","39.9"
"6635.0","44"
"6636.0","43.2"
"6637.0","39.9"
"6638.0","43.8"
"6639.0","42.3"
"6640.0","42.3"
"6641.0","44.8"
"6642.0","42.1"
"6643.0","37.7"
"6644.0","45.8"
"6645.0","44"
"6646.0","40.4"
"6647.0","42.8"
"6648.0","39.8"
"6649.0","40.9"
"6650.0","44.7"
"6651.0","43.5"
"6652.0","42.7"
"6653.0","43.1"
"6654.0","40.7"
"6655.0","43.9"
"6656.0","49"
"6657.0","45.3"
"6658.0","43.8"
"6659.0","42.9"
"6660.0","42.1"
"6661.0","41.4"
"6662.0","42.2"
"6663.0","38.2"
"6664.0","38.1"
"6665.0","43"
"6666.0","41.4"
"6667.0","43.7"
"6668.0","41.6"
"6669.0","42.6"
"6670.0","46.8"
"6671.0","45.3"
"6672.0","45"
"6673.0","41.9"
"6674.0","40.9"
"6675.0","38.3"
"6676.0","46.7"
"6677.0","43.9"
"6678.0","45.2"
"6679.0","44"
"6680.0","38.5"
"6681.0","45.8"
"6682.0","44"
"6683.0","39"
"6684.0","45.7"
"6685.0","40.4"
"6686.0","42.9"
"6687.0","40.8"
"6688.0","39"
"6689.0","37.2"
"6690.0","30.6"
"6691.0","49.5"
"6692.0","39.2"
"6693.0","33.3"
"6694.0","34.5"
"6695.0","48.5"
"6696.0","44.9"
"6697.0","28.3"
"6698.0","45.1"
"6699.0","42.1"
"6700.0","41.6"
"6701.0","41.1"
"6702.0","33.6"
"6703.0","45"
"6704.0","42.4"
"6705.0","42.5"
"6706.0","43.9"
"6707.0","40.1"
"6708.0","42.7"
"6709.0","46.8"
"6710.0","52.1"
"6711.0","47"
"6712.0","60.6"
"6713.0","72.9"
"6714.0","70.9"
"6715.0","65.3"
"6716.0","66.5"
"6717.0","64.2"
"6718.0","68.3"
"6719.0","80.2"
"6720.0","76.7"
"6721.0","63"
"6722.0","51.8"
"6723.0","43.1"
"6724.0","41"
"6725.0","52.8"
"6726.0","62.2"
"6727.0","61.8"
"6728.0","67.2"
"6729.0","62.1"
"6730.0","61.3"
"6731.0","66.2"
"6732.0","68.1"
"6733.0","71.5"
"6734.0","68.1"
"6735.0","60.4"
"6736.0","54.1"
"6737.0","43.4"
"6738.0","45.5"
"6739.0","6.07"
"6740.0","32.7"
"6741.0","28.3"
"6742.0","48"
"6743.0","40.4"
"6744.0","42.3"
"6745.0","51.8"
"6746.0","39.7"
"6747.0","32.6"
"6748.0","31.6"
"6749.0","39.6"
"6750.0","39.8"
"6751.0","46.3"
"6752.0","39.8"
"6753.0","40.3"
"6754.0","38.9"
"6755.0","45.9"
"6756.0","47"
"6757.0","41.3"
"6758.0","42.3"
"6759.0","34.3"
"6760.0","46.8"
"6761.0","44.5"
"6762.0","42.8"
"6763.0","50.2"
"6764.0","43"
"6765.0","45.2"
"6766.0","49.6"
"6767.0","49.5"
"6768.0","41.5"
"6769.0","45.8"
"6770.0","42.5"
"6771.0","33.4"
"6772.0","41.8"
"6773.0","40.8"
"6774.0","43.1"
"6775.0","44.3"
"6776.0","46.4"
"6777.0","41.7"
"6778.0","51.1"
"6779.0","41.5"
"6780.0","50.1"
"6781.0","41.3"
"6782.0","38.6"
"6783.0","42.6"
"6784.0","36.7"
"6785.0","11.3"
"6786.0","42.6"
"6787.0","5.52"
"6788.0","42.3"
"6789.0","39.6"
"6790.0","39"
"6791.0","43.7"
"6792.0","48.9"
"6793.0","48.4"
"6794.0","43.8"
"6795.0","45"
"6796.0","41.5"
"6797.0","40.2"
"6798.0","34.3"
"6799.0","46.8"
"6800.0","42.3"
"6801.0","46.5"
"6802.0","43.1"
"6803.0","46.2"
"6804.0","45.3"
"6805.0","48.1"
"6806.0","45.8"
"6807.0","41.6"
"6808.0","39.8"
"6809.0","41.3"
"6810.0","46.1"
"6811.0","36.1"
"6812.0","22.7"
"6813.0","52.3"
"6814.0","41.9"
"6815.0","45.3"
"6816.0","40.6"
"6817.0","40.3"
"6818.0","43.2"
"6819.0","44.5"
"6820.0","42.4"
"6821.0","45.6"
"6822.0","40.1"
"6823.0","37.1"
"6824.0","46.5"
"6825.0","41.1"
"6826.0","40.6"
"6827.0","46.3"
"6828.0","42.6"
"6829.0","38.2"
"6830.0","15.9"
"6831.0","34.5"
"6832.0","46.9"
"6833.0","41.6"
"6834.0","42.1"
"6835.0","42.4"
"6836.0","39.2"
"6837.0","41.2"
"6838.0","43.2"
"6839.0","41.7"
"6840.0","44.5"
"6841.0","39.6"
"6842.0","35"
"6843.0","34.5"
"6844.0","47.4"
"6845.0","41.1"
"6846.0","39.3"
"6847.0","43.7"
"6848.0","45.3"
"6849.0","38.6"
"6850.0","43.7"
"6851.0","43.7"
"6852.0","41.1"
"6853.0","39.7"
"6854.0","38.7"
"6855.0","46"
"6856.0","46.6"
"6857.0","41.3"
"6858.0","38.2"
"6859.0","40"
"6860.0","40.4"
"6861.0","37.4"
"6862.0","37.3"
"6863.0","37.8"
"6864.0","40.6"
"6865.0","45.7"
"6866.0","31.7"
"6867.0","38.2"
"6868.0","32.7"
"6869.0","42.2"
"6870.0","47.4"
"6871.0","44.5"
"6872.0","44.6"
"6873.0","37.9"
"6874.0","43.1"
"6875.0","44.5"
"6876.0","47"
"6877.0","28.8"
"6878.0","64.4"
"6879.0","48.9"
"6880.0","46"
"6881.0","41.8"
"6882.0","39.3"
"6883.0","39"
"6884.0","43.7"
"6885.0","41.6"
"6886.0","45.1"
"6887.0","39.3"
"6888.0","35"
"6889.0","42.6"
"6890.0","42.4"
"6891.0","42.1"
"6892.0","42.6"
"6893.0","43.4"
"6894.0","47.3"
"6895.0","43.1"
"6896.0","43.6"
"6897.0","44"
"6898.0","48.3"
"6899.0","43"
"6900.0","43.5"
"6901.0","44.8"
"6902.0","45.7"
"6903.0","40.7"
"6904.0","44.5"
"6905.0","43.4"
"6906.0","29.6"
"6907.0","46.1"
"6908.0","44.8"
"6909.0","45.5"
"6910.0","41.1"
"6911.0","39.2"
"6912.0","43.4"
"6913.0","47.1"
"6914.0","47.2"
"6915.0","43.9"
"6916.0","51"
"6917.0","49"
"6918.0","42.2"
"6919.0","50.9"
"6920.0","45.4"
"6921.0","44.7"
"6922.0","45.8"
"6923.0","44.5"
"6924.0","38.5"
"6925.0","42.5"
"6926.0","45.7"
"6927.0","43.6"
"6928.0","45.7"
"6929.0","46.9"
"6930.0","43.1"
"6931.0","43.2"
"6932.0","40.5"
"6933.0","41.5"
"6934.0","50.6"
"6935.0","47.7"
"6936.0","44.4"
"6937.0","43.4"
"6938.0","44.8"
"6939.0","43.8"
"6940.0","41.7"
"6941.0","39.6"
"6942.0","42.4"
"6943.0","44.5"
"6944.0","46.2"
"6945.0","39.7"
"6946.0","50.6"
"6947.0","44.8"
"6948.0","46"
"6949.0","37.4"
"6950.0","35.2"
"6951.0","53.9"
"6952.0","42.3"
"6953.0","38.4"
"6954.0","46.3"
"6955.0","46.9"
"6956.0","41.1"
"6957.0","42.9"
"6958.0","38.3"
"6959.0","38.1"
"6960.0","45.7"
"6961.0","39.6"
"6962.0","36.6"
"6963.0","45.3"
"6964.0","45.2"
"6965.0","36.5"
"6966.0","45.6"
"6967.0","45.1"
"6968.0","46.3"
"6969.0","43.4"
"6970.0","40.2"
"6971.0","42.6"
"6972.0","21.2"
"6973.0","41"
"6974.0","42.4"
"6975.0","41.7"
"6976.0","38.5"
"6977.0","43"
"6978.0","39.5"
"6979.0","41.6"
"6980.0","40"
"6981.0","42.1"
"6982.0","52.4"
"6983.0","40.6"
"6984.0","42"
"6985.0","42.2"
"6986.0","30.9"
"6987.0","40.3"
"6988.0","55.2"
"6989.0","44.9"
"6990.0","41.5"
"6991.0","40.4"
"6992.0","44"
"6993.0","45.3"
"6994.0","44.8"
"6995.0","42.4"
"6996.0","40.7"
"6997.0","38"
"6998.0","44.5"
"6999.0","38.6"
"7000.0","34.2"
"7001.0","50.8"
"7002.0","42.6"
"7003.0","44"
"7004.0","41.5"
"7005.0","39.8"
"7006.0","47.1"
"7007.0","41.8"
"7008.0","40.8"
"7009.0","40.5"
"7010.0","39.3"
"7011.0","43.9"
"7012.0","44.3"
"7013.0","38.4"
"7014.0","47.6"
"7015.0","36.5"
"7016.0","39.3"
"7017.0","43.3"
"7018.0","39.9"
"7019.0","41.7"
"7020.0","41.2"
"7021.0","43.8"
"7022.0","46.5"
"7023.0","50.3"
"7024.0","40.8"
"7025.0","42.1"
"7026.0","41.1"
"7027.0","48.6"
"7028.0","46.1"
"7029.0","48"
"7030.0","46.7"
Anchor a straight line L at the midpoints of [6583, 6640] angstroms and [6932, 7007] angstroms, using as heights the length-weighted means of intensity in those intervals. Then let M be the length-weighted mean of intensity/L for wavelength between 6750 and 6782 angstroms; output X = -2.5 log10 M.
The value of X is 0.117 mag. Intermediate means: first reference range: 53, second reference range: 42.5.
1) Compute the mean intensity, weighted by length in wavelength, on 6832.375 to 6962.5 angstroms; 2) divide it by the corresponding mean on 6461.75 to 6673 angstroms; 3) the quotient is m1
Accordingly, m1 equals 0.7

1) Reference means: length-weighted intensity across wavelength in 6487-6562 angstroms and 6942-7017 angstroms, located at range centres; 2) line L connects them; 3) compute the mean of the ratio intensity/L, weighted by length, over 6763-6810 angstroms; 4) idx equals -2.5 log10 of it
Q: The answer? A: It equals 0.167 mag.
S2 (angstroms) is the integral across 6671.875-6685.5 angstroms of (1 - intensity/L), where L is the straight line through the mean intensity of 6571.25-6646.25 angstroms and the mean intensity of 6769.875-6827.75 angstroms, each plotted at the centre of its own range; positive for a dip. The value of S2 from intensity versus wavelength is 2.4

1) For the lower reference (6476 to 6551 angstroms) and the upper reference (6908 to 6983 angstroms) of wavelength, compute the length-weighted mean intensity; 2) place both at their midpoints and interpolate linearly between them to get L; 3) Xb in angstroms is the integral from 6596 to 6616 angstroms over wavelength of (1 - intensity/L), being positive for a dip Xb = 1.2 angstroms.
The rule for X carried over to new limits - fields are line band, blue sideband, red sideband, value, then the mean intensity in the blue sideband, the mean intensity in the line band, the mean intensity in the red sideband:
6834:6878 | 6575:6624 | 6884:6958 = 0.169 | 65.4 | 41.2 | 43.7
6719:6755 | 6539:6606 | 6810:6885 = 0.273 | 96.2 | 49.5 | 41.2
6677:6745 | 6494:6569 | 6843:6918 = 0.182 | 74.6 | 49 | 42.6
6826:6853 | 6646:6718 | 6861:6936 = 0.080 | 44.4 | 40.5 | 43.3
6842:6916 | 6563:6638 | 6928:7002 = 0.168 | 72.1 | 42.3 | 42.5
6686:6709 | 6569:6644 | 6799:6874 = 0.257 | 57.9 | 40.5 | 41.2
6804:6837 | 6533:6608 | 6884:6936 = 0.339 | 90.5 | 41.1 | 43.9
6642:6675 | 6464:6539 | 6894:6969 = 0.001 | 42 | 42.6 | 43.7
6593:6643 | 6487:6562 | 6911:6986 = 0.277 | 58.2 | 42.5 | 43.1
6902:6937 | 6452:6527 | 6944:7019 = -0.057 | 41.6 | 44.2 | 42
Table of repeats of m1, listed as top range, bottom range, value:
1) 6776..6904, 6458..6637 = 0.67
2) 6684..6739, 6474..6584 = 0.73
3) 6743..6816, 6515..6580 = 0.50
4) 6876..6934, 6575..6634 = 0.71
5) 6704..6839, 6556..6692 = 0.69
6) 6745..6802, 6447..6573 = 0.67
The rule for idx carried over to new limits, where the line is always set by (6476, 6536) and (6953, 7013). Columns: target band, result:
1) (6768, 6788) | 0.072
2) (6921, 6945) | -0.050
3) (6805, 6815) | 0.010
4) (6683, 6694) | 0.059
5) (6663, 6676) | -0.016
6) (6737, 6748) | 0.138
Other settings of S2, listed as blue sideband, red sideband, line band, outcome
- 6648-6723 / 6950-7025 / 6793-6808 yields 0.28 angstroms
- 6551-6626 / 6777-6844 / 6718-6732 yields -0.67 angstroms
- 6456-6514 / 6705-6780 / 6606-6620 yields 0.55 angstroms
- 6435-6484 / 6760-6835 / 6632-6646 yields -0.15 angstroms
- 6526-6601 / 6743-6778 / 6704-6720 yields -1.05 angstroms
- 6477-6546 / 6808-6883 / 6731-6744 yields -1.75 angstroms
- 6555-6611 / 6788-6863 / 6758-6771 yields 2.79 angstroms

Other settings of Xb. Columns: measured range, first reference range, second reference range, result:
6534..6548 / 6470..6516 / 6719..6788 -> -4.5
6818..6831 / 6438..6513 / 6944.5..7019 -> 0.6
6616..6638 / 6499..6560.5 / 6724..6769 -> 4.4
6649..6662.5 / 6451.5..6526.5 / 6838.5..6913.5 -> -0.5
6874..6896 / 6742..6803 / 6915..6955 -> 0.1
